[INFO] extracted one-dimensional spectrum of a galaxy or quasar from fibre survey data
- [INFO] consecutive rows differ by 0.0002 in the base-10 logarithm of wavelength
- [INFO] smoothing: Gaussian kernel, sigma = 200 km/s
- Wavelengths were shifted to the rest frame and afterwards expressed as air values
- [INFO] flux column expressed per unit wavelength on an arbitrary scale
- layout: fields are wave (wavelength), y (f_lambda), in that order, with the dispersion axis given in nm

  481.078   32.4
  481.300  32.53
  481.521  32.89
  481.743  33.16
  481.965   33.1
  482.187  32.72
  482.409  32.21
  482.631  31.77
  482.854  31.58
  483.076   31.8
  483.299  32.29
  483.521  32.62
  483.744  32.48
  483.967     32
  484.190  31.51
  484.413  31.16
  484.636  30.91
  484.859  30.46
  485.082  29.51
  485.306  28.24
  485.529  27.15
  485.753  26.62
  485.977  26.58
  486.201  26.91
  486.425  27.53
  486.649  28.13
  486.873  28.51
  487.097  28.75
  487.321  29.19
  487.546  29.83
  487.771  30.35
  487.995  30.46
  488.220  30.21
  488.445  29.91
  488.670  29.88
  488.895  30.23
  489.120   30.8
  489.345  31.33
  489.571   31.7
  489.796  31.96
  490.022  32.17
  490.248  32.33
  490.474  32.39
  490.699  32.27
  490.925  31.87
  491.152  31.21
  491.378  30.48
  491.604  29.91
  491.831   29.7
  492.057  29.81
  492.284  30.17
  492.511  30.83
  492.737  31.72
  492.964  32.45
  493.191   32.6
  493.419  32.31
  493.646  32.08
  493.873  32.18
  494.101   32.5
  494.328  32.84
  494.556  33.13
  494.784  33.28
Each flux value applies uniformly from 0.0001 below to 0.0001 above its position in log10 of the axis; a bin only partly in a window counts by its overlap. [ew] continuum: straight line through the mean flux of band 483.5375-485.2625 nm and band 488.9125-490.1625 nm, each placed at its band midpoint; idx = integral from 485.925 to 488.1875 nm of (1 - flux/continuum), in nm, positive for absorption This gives 0.19 nm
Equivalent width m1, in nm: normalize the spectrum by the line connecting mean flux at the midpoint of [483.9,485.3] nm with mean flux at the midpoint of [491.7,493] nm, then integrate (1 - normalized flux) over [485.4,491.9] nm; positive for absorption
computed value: 0.16 nm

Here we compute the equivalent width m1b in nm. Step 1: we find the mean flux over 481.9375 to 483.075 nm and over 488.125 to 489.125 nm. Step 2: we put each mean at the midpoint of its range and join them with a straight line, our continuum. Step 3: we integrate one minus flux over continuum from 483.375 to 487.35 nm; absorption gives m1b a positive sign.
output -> 0.24 nm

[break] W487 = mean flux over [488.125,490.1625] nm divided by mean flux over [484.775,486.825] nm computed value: 1.11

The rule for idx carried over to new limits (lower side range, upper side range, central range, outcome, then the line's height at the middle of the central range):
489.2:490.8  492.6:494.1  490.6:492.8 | 0.09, 32.1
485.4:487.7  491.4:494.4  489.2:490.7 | -0.11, 29.8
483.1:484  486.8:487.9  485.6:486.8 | 0.12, 30.3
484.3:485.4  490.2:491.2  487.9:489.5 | 0.05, 31.4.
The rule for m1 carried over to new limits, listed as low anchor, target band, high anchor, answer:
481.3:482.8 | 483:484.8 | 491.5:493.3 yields 0.03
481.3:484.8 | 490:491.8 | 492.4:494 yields 0.03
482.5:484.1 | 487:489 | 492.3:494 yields 0.13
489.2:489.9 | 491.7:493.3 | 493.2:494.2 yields 0.05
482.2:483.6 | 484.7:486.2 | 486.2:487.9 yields 0.10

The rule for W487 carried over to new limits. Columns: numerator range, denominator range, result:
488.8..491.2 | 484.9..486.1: 1.14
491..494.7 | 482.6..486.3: 1.04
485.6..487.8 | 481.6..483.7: 0.87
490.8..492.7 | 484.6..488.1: 1.07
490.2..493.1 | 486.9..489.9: 1.03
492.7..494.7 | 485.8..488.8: 1.12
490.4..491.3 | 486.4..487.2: 1.13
